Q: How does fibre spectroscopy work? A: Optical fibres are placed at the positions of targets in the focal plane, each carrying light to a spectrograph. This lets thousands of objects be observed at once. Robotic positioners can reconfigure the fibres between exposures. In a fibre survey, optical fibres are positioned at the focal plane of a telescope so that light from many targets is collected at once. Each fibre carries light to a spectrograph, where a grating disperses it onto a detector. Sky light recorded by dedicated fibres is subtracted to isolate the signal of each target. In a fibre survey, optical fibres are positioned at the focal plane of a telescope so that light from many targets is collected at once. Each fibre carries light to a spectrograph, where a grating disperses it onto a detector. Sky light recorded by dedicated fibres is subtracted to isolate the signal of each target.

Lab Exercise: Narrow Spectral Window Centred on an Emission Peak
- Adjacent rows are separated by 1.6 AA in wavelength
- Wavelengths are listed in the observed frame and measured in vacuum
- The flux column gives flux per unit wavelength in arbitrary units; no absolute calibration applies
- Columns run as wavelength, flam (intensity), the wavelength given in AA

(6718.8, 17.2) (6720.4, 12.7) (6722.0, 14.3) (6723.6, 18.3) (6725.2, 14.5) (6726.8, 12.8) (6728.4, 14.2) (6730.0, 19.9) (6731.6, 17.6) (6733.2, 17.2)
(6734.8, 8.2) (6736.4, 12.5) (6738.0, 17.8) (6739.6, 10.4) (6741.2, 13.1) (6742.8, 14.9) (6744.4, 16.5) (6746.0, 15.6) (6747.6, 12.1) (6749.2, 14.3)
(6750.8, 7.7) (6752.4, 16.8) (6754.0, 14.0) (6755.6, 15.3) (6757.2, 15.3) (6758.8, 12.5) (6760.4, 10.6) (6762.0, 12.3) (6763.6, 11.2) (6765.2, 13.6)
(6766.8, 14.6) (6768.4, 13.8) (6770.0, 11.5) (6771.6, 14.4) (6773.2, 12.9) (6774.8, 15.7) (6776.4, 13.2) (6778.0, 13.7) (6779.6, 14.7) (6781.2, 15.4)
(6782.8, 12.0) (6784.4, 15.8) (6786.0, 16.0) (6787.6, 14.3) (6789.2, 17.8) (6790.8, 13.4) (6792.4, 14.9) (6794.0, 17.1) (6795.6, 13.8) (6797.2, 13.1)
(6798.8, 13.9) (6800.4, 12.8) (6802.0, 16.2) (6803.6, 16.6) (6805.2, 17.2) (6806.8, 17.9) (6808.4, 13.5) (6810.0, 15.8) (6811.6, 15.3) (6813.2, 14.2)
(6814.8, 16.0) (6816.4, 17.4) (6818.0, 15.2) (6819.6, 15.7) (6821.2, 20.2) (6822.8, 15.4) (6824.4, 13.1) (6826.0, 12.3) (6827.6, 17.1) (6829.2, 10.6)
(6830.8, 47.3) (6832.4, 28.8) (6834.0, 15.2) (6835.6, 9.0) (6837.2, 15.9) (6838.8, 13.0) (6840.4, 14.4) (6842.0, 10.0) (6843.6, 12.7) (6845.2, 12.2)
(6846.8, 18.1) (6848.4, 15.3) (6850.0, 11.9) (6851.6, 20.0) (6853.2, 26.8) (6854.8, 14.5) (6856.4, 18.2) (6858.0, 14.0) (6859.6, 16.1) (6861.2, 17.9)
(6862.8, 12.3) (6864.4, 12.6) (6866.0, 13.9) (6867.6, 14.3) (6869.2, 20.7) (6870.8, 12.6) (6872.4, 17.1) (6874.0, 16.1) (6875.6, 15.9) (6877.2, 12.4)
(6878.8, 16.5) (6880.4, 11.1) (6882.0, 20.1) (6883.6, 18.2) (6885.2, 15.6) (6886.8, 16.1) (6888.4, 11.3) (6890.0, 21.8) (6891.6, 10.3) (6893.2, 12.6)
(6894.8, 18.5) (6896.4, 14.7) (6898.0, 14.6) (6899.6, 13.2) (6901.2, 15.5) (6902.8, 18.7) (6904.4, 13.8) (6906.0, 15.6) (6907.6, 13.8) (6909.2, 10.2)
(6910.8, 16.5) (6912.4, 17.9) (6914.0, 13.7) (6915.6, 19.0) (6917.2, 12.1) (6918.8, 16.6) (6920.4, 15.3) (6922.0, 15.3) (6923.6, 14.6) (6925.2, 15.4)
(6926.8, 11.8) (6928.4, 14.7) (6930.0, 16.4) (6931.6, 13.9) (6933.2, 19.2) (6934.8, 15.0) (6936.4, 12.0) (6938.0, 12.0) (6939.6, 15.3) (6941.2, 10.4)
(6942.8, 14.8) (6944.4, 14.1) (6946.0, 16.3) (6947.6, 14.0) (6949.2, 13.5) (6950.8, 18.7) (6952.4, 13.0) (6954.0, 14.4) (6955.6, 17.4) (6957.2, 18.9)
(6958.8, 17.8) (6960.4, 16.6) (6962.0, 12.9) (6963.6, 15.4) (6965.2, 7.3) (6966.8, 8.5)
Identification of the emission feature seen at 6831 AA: H-alpha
